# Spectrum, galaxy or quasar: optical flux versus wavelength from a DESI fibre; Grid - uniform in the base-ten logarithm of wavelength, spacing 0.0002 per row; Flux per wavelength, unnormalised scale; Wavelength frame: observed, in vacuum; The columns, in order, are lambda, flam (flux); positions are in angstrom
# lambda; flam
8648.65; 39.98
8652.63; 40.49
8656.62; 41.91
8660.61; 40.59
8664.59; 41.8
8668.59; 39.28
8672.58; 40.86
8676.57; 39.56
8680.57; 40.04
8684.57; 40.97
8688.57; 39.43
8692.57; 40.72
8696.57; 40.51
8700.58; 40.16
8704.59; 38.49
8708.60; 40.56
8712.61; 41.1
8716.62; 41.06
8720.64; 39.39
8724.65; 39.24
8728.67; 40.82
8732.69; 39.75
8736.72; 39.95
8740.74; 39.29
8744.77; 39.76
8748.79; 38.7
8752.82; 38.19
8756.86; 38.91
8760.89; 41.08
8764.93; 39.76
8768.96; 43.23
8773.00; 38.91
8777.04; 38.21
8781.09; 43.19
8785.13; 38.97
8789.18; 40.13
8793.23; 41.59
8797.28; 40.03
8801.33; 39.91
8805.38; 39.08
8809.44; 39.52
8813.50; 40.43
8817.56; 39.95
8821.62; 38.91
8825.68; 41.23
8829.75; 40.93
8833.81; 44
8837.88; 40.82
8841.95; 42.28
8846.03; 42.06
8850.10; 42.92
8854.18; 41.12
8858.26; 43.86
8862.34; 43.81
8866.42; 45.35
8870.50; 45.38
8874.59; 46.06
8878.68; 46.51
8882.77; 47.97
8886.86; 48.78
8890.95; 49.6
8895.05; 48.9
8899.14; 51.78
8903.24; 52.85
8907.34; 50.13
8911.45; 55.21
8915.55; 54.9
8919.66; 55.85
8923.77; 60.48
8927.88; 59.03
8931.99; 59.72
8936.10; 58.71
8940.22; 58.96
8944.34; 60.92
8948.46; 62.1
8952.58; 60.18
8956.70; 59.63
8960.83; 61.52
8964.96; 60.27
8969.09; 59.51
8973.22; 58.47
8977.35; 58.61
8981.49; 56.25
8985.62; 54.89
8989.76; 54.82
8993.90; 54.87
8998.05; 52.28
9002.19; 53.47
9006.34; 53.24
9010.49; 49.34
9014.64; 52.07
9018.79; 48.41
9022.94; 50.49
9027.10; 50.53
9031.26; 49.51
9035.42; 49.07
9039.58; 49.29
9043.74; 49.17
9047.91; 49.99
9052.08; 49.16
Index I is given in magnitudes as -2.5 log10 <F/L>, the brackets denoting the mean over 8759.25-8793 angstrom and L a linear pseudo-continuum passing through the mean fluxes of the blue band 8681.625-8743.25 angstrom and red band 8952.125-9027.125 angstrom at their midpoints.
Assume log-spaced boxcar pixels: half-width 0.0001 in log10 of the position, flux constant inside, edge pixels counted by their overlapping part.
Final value 0.08 mag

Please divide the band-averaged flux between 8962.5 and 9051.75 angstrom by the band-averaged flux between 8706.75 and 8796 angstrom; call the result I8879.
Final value 1.32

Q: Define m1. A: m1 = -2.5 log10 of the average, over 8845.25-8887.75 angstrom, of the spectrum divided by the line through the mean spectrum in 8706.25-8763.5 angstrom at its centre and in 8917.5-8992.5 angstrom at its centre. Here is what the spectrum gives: 0.144 mag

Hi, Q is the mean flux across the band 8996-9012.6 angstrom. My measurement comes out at 52.1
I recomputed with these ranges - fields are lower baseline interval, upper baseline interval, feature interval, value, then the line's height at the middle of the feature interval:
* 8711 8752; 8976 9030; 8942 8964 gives -0.20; 50.5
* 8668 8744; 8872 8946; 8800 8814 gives 0.18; 46.8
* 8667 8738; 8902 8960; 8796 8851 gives 0.21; 49.5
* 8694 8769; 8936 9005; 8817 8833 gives 0.16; 46.9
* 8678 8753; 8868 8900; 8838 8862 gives 0.10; 46.3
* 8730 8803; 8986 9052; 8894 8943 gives -0.19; 46.7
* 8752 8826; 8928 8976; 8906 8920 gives 0.02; 55.2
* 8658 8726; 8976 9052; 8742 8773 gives 0.07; 42.6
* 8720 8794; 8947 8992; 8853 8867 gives 0.13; 49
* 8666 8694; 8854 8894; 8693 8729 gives 0.03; 41.1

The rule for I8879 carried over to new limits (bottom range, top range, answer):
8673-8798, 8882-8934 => 1.34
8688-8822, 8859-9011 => 1.36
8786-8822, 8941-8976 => 1.51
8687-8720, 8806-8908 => 1.11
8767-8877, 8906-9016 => 1.37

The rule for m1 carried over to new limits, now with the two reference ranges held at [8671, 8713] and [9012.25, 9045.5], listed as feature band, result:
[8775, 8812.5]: 0.08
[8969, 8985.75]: -0.19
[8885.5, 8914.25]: -0.11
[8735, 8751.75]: 0.06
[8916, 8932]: -0.24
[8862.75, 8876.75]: 0.00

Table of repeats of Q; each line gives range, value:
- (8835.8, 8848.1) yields 41.7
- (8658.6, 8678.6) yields 40.4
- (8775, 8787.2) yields 40.1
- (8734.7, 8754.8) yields 39.2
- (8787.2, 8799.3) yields 40.6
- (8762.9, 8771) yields 41.5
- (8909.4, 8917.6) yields 55.1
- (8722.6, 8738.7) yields 39.9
